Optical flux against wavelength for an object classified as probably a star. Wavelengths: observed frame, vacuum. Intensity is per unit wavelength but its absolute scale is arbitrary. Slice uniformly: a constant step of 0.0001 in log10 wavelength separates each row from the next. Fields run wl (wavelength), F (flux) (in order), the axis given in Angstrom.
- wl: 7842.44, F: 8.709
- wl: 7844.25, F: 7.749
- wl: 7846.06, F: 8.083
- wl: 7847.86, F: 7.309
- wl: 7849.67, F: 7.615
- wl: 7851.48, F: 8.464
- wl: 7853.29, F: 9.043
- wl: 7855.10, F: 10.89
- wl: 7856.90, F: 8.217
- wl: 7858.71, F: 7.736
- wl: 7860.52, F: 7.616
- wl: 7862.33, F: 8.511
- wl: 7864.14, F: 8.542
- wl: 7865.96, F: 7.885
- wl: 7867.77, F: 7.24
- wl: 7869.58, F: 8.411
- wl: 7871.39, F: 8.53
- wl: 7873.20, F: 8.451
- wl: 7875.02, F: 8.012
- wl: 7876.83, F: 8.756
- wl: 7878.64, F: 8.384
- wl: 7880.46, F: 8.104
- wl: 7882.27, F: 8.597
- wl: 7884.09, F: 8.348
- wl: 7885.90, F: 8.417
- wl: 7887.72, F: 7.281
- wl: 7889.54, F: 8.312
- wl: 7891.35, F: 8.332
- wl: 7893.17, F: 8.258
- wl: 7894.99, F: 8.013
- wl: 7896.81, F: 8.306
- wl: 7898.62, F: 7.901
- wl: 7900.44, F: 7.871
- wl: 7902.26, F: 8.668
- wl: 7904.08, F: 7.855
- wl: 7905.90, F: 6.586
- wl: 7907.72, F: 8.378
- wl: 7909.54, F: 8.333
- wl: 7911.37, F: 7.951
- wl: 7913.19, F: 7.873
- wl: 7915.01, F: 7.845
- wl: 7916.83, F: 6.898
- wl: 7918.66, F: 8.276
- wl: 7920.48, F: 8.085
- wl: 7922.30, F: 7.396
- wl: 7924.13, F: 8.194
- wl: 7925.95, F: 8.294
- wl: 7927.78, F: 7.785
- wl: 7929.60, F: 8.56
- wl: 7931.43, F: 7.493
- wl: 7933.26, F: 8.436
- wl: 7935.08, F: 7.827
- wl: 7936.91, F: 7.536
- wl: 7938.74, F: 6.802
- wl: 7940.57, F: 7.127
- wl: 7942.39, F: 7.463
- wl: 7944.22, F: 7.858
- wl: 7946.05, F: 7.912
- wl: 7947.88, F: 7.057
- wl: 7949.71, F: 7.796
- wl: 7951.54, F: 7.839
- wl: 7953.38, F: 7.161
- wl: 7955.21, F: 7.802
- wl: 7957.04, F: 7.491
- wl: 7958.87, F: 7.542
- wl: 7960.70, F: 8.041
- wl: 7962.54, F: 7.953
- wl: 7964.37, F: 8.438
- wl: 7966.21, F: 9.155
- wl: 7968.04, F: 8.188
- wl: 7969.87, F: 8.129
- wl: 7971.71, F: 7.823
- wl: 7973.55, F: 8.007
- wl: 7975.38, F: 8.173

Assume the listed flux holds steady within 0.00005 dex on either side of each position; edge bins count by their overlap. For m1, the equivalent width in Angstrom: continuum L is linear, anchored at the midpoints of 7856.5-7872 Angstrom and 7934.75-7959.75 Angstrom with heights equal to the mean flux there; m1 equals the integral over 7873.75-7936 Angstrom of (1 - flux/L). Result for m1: -2.1 Angstrom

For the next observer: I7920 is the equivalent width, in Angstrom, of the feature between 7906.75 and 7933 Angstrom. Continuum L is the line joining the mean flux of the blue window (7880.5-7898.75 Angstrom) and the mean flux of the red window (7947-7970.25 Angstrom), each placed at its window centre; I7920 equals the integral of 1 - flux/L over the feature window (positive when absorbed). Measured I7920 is 0.3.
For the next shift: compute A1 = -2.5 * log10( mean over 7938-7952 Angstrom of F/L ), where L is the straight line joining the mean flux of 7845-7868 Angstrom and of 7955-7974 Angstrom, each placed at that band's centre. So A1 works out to 0.09 mag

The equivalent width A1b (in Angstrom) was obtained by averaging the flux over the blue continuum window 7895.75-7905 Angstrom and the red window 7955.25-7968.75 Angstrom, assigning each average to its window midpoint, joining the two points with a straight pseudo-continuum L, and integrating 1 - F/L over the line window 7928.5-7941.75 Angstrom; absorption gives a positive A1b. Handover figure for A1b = 0.7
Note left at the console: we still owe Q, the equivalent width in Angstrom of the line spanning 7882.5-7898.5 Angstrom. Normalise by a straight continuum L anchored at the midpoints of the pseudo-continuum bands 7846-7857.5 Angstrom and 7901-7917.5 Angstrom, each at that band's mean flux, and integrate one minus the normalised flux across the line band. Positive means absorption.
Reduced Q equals -0.2 Angstrom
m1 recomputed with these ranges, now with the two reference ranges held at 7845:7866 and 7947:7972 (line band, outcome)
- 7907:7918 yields 0.3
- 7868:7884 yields -0.2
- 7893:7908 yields 0.4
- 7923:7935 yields -0.1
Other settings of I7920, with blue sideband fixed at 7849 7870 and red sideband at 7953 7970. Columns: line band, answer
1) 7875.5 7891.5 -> 0.0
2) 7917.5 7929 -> 0.2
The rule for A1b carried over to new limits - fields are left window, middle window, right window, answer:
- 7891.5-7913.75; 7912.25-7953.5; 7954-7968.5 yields 1.6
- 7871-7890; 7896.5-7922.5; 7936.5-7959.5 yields 0.2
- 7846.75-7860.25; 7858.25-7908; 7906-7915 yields 0.4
